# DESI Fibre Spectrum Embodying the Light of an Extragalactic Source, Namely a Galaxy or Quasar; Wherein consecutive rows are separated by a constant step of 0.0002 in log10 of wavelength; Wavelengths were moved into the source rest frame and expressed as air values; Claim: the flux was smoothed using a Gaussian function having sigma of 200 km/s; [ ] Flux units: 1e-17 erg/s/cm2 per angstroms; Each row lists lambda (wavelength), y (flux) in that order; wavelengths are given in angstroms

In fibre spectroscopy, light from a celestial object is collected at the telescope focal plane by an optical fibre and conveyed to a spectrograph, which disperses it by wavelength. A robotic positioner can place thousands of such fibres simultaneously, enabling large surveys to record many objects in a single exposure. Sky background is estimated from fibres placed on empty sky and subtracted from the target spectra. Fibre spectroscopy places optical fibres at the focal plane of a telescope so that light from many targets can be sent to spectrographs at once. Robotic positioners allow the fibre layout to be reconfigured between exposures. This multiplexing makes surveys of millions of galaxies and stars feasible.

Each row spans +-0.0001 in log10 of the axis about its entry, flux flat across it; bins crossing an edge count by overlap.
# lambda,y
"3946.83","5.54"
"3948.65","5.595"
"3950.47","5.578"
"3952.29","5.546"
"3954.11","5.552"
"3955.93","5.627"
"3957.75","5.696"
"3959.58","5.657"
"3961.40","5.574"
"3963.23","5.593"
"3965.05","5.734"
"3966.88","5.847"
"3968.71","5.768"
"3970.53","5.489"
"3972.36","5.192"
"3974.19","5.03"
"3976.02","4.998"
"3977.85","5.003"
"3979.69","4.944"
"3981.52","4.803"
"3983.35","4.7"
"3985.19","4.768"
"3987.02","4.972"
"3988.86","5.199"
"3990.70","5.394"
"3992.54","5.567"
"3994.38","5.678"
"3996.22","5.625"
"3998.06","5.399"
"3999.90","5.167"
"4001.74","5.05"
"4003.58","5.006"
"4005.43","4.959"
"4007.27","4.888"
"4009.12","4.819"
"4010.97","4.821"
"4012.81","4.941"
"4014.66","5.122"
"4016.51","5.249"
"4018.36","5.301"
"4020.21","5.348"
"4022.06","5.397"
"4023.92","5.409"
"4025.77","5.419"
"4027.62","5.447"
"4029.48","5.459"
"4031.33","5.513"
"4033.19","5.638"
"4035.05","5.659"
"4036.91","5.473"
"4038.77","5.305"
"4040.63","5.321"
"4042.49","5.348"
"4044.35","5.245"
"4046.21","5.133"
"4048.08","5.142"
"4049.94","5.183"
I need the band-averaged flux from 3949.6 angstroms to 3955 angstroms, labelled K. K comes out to 5.56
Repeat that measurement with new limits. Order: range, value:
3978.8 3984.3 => 4.82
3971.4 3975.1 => 5.11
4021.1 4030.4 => 5.42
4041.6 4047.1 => 5.25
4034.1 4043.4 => 5.42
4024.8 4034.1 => 5.5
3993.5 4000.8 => 5.47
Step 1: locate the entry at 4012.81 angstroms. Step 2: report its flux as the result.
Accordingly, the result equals 4.941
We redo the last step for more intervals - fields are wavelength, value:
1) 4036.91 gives 5.473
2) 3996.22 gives 5.625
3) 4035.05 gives 5.659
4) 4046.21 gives 5.133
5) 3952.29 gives 5.546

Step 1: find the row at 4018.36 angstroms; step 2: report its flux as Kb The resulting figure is 5.301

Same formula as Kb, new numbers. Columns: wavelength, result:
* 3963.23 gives 5.593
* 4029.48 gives 5.459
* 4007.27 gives 4.888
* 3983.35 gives 4.7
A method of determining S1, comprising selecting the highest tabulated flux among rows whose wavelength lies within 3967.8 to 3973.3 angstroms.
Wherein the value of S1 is 5.768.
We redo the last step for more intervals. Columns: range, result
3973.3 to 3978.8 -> 5.03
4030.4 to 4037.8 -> 5.659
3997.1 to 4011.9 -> 5.399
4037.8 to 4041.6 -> 5.321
